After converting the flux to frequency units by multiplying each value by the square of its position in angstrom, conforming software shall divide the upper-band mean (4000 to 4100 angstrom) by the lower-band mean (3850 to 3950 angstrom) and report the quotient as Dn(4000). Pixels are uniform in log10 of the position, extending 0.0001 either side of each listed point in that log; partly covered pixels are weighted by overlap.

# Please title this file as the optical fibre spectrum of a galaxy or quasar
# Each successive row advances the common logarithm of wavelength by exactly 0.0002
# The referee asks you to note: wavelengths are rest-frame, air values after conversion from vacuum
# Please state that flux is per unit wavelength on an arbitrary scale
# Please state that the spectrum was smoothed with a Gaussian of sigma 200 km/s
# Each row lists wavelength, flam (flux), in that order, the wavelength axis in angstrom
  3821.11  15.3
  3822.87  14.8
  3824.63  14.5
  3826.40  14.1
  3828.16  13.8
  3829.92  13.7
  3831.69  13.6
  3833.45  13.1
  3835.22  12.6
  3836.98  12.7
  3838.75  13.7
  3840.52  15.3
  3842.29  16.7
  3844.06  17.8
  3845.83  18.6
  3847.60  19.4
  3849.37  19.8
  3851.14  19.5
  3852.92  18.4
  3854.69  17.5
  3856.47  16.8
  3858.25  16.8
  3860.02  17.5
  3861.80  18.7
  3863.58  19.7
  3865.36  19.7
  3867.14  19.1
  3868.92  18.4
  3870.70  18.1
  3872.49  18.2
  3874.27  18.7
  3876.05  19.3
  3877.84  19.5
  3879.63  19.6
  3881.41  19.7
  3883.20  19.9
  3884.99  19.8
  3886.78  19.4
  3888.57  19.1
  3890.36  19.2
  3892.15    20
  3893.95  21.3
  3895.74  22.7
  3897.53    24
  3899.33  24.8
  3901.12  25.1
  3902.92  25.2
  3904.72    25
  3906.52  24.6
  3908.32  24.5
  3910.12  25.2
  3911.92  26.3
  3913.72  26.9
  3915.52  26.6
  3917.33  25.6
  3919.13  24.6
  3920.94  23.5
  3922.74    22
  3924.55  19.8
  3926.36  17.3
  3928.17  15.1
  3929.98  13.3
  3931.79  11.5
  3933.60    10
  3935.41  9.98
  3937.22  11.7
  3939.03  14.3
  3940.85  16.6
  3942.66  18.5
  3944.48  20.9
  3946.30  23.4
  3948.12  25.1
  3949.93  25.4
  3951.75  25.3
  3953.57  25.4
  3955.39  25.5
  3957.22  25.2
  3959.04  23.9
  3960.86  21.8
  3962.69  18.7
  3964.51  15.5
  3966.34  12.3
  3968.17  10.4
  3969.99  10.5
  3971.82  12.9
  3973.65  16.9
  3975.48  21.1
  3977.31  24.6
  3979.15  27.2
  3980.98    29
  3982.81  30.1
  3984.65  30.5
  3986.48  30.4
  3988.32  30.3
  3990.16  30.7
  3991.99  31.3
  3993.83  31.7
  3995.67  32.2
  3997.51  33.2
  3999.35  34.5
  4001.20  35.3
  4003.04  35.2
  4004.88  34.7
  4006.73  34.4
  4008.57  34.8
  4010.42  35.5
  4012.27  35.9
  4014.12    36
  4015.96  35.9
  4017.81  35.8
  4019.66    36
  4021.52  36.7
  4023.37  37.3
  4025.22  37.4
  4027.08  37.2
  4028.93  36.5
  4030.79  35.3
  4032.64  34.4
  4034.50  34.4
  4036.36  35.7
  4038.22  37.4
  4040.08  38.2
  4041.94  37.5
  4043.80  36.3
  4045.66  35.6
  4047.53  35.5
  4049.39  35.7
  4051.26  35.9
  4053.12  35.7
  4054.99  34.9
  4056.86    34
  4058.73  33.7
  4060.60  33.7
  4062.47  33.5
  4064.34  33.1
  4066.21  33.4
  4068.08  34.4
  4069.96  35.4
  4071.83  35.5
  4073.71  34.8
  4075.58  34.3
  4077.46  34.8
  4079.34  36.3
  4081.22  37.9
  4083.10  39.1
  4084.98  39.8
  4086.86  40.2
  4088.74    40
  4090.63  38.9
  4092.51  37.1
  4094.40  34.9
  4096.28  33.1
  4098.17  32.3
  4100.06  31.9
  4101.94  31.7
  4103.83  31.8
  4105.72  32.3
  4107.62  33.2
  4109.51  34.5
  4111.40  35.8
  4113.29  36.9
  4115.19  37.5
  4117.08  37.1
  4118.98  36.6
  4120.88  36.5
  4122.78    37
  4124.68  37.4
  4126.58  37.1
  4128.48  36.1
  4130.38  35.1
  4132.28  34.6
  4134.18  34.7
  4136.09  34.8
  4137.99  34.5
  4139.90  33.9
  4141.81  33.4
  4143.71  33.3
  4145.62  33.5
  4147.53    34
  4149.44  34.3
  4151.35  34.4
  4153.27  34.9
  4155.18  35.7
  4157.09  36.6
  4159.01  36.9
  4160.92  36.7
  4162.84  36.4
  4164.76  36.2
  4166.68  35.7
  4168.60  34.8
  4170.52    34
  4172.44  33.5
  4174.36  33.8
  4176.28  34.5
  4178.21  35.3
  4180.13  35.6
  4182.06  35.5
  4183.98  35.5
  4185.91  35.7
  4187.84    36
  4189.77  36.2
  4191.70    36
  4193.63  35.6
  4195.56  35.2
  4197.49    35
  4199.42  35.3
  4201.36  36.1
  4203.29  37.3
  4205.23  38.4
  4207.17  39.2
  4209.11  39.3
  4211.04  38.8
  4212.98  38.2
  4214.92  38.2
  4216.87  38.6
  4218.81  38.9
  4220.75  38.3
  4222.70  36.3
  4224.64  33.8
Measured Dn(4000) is 1.93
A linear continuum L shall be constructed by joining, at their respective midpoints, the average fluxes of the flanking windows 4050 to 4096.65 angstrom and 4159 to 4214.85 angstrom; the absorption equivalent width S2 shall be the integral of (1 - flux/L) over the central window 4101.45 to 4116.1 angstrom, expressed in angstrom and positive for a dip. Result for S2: 0.66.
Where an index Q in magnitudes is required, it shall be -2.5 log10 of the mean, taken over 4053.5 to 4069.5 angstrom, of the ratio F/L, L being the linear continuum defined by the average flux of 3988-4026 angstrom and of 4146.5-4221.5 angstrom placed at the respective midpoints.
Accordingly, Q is 0.036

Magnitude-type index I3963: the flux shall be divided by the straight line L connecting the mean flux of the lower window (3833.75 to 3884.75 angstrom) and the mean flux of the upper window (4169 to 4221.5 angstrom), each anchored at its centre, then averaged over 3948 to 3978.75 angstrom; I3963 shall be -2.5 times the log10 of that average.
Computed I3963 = 0.18 mag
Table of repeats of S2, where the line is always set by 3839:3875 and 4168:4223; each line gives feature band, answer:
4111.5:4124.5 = -1.9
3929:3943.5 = 6.0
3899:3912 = -2.7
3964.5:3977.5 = 5.0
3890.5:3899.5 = -0.8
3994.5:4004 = -3.0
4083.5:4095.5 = -3.0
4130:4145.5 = -0.4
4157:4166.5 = -0.5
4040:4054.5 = -4.0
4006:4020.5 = -4.9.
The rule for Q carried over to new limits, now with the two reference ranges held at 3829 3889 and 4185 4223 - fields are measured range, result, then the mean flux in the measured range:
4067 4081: -0.181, 35.2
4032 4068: -0.232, 35.2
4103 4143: -0.087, 35.3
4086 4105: -0.137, 35.1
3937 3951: 0.131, 19.9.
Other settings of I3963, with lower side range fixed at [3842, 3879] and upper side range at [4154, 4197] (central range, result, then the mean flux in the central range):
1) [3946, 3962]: -0.04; 24.5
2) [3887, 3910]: -0.12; 22.9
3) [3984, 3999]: -0.22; 31.4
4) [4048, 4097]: -0.19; 35.8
